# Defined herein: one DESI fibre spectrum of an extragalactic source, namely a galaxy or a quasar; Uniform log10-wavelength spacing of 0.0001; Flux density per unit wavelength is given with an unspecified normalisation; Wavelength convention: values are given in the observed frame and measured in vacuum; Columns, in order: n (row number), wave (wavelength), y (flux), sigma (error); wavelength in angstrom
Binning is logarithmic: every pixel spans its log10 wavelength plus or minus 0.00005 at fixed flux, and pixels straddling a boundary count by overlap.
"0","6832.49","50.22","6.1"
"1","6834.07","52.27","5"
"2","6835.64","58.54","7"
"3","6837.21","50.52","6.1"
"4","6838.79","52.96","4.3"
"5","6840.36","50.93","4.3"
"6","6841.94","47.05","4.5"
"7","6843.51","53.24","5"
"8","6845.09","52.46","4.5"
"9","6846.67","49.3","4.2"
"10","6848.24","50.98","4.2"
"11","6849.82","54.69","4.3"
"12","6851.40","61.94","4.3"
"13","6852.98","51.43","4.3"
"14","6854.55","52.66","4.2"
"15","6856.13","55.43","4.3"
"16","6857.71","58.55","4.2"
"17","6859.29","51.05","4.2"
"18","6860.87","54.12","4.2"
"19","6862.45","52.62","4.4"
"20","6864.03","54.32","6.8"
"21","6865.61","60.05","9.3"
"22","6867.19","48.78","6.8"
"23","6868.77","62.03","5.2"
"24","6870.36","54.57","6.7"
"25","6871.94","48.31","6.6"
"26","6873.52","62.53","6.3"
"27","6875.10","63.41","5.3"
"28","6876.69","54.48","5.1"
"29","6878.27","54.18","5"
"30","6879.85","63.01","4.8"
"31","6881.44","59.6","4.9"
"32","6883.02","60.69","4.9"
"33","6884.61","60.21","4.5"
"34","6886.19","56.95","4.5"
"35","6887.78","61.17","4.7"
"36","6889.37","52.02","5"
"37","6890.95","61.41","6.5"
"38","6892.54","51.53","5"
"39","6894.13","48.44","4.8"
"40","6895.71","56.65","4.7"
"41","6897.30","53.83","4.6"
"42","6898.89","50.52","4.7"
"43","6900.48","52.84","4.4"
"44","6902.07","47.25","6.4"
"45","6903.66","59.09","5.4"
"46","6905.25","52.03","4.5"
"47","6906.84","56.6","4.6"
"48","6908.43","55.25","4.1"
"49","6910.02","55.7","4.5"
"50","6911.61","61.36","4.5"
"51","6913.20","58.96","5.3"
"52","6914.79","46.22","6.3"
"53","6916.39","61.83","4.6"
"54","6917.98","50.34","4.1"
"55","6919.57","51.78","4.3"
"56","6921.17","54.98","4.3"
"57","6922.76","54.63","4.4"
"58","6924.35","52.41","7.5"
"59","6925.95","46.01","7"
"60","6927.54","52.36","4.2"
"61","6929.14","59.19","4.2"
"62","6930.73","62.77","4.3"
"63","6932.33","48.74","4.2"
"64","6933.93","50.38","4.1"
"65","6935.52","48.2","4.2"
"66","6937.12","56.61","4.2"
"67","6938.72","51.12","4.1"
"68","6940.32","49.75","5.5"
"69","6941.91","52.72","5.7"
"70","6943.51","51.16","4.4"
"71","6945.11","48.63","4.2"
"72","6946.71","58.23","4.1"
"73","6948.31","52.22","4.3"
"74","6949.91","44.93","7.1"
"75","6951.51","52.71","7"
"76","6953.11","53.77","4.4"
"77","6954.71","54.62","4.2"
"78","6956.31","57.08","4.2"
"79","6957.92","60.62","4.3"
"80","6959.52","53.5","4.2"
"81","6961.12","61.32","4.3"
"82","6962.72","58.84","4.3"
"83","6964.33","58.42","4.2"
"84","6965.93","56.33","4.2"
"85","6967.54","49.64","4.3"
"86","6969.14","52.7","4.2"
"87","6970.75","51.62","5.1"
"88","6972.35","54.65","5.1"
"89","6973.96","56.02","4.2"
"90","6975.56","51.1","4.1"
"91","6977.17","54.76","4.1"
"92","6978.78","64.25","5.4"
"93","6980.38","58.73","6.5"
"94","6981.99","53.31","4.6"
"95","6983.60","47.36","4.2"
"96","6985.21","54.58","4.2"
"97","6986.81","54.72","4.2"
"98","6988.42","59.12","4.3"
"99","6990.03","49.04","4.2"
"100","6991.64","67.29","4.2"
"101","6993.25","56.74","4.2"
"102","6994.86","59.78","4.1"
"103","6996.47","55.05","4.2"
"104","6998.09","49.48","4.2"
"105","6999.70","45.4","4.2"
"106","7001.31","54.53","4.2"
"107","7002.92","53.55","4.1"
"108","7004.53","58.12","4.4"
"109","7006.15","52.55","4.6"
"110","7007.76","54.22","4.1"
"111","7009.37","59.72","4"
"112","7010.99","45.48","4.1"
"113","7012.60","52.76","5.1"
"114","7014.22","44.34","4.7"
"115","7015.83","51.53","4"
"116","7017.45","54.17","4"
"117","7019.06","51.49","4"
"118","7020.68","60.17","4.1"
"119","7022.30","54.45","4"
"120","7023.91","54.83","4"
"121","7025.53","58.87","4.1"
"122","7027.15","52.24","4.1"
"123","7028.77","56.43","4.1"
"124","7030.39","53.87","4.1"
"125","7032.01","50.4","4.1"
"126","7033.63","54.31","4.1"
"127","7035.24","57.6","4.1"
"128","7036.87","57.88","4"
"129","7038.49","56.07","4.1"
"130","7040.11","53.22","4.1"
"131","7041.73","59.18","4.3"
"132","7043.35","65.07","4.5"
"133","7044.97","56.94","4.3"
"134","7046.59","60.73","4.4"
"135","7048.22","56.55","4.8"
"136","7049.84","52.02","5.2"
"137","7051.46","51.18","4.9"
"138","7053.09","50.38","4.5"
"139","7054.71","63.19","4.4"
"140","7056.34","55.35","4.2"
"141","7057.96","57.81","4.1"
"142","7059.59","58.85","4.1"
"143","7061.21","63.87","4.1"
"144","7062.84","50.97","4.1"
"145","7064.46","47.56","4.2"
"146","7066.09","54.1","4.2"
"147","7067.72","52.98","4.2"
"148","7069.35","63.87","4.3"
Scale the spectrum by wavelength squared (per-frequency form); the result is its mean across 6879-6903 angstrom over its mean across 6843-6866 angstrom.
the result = 1.0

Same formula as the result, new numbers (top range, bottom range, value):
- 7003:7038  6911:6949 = 1.04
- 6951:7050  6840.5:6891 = 1.03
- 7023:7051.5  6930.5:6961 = 1.09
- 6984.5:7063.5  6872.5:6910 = 1.02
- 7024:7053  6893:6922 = 1.07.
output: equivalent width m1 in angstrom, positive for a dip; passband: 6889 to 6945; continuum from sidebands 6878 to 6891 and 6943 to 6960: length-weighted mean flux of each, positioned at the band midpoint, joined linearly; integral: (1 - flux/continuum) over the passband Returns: 2.69 angstrom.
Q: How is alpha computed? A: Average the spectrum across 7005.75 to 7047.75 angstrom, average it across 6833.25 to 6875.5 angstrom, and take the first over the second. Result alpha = 1.0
